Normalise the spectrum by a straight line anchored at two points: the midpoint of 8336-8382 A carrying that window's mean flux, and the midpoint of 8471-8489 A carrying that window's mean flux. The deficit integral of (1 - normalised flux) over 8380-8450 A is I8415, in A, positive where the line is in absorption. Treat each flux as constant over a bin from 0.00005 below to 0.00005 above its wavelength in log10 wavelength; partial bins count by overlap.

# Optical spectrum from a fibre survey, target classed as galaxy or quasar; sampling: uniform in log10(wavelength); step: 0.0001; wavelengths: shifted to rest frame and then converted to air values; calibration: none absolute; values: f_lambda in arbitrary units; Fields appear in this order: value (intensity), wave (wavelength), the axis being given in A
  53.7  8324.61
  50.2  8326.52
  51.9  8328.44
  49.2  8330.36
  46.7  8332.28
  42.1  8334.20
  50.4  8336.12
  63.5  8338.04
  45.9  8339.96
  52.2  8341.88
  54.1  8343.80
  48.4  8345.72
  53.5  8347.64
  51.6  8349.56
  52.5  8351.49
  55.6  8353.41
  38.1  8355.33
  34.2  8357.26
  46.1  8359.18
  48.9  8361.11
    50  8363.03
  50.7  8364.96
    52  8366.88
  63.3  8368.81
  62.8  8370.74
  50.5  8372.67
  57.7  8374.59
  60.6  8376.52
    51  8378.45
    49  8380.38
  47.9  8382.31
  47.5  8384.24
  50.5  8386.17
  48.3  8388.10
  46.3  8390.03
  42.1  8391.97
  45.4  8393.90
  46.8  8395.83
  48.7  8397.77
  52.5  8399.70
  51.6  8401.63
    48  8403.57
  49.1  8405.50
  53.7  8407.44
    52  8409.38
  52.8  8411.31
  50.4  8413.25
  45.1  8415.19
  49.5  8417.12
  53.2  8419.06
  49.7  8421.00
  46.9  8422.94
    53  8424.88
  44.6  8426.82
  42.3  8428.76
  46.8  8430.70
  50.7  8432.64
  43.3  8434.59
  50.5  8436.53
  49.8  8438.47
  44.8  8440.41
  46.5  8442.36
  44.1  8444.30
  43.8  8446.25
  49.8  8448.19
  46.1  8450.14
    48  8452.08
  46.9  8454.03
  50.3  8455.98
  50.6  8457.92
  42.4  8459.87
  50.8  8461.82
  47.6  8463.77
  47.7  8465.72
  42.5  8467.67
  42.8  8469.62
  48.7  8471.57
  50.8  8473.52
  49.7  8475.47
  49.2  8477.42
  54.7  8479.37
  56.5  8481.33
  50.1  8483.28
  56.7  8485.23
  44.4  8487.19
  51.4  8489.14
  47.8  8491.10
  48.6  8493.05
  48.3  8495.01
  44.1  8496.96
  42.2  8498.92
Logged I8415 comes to 4.5 A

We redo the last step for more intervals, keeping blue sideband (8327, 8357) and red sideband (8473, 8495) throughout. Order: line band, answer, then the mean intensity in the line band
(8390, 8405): 0.7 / 47.8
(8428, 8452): 1.9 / 46.6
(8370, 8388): -0.9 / 52.7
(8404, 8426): 0.0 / 50.4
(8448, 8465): 0.9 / 48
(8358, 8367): 0.2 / 49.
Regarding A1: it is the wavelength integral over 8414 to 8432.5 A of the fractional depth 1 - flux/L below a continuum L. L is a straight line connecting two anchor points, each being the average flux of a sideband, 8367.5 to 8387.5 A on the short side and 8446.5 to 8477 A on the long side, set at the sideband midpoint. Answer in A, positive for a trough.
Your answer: 0.89 A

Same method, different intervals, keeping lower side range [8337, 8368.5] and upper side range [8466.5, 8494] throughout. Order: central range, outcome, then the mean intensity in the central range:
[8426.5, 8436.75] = 0.7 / 46.2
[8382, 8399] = 1.0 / 47.1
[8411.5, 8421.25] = 0.0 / 49.8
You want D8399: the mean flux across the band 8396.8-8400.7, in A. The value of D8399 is 50.7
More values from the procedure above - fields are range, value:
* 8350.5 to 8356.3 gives 48.7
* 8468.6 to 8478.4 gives 48.3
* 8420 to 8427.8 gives 48.5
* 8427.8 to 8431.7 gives 44.6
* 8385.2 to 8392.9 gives 46.8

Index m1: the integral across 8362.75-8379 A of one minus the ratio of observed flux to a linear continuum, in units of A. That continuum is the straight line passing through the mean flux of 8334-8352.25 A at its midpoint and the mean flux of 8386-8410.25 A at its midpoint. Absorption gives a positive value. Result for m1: -1.77 A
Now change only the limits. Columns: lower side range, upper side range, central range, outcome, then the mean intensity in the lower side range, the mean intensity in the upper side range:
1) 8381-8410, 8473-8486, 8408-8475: 3.84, 48.7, 52.5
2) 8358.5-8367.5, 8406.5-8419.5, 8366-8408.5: -0.82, 49.6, 50.9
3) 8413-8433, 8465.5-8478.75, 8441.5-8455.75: 0.36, 48.2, 47.5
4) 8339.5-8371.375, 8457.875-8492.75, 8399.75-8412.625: -0.35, 50.5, 49.1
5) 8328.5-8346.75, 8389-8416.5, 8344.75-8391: -0.96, 50.4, 48.9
